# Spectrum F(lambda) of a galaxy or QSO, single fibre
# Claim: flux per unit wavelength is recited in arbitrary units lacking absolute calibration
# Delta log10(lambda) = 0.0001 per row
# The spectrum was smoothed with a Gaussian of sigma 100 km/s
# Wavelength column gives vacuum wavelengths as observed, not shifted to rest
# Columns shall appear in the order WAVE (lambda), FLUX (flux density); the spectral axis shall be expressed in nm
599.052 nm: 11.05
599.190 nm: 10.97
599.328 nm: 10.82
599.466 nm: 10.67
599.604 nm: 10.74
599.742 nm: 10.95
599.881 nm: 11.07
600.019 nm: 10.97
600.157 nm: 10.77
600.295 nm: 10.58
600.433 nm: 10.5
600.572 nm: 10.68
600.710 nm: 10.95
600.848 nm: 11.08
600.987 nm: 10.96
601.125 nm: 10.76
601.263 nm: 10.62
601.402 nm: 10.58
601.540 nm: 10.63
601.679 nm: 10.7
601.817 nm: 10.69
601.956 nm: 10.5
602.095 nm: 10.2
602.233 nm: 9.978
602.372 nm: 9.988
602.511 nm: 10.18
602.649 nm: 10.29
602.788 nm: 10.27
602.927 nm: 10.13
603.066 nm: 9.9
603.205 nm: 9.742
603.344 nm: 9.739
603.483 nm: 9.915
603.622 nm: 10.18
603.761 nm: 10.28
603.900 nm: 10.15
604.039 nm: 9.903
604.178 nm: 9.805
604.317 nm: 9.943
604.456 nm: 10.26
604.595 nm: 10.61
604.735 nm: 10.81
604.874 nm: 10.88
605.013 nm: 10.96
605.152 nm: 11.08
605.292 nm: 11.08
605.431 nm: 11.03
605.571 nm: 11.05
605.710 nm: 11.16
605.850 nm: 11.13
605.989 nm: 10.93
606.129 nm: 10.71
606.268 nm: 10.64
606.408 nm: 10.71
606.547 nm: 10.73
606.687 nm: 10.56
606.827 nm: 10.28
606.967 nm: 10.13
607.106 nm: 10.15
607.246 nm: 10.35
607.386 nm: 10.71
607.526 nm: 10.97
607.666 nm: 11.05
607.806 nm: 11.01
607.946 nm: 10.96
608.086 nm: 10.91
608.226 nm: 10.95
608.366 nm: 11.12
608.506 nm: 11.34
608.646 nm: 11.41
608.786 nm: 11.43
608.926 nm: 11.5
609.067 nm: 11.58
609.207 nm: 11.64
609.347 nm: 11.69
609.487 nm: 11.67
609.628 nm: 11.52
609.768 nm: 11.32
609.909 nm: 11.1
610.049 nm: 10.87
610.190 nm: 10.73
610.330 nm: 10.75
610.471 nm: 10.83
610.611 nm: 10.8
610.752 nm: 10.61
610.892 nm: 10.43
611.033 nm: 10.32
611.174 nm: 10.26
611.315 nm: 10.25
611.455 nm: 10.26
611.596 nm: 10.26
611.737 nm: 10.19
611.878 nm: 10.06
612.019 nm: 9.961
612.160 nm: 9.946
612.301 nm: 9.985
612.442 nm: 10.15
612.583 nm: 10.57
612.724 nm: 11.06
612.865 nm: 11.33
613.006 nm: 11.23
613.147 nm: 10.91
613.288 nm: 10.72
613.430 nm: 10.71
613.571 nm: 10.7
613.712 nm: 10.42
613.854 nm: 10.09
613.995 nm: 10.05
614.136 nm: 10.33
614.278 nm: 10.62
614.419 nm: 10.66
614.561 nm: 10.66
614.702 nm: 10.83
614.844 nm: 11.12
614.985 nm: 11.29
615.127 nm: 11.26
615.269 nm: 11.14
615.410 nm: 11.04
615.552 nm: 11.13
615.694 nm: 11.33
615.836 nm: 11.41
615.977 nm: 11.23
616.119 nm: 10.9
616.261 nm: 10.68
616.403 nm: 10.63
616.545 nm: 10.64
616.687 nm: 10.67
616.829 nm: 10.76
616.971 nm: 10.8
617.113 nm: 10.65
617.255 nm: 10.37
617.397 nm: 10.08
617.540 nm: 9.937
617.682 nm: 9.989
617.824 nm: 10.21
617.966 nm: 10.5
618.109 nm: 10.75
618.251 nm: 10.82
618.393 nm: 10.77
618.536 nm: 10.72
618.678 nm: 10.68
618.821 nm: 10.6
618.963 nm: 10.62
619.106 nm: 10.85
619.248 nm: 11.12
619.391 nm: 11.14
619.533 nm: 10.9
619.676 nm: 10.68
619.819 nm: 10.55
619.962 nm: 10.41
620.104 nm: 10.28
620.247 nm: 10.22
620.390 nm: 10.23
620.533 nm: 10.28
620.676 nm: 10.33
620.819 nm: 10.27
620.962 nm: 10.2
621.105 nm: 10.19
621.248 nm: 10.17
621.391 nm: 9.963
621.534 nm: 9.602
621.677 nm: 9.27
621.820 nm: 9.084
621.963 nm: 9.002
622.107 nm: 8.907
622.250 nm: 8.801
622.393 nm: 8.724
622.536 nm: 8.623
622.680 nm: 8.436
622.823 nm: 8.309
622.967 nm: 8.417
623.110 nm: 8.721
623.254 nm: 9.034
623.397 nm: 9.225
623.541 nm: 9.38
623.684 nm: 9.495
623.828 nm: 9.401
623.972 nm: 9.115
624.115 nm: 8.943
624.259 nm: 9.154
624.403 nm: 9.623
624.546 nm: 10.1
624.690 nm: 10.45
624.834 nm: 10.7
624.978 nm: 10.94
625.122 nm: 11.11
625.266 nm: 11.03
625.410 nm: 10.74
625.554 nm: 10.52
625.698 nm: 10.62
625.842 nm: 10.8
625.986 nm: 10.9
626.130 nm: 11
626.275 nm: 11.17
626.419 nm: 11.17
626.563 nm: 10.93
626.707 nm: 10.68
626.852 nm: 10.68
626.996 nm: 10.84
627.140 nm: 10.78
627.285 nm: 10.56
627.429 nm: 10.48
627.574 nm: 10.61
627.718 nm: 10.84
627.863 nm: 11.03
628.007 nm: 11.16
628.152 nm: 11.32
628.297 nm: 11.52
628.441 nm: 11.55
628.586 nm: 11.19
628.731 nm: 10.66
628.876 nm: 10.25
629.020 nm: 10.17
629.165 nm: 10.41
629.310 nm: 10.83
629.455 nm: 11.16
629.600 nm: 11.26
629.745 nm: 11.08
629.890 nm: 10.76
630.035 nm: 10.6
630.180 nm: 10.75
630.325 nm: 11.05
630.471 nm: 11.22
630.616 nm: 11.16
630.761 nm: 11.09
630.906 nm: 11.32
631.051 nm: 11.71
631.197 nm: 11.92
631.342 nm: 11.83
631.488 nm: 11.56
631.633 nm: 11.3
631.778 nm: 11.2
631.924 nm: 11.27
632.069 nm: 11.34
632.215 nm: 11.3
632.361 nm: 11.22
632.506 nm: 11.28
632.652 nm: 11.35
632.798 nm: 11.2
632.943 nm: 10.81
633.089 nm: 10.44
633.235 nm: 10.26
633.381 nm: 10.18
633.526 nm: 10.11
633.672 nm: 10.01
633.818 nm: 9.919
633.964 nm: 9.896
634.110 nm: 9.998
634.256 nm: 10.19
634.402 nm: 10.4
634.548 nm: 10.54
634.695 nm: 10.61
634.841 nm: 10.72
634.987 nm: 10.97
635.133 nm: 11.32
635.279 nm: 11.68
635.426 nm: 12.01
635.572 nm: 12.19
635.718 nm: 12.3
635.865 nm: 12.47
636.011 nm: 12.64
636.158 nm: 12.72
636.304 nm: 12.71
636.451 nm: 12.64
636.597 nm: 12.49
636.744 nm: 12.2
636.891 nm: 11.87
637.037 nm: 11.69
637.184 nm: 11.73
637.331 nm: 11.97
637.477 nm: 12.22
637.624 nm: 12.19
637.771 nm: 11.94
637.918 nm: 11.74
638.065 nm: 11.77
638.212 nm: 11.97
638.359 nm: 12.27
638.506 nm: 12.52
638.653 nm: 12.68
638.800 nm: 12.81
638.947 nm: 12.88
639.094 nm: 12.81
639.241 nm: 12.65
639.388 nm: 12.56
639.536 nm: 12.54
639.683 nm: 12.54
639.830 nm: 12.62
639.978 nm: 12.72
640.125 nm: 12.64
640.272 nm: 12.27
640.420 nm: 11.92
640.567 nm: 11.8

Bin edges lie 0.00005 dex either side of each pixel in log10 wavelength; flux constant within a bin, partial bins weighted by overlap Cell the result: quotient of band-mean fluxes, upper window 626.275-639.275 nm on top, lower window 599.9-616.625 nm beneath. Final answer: 1.1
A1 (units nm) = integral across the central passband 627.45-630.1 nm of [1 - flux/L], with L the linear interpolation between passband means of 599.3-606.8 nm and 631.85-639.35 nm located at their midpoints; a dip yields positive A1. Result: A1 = 0.10 nm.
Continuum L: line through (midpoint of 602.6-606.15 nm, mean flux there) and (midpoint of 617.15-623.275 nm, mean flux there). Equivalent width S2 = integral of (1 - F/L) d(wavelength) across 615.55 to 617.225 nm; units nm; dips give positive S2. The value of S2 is -0.13 nm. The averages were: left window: 10.5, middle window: 10.9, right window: 9.98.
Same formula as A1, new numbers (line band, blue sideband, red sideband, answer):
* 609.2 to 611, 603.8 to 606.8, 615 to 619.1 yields -0.06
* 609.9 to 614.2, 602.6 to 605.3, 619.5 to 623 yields -0.22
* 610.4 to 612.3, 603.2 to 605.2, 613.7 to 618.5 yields 0.04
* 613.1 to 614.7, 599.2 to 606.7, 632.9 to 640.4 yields 0.06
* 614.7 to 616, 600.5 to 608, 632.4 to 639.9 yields -0.03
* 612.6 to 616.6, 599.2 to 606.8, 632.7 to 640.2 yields 0.04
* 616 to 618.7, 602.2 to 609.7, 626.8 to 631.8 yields 0.07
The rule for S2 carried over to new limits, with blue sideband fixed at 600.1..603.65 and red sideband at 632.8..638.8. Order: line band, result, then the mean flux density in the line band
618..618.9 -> 0.02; 10.7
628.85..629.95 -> 0.05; 10.8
